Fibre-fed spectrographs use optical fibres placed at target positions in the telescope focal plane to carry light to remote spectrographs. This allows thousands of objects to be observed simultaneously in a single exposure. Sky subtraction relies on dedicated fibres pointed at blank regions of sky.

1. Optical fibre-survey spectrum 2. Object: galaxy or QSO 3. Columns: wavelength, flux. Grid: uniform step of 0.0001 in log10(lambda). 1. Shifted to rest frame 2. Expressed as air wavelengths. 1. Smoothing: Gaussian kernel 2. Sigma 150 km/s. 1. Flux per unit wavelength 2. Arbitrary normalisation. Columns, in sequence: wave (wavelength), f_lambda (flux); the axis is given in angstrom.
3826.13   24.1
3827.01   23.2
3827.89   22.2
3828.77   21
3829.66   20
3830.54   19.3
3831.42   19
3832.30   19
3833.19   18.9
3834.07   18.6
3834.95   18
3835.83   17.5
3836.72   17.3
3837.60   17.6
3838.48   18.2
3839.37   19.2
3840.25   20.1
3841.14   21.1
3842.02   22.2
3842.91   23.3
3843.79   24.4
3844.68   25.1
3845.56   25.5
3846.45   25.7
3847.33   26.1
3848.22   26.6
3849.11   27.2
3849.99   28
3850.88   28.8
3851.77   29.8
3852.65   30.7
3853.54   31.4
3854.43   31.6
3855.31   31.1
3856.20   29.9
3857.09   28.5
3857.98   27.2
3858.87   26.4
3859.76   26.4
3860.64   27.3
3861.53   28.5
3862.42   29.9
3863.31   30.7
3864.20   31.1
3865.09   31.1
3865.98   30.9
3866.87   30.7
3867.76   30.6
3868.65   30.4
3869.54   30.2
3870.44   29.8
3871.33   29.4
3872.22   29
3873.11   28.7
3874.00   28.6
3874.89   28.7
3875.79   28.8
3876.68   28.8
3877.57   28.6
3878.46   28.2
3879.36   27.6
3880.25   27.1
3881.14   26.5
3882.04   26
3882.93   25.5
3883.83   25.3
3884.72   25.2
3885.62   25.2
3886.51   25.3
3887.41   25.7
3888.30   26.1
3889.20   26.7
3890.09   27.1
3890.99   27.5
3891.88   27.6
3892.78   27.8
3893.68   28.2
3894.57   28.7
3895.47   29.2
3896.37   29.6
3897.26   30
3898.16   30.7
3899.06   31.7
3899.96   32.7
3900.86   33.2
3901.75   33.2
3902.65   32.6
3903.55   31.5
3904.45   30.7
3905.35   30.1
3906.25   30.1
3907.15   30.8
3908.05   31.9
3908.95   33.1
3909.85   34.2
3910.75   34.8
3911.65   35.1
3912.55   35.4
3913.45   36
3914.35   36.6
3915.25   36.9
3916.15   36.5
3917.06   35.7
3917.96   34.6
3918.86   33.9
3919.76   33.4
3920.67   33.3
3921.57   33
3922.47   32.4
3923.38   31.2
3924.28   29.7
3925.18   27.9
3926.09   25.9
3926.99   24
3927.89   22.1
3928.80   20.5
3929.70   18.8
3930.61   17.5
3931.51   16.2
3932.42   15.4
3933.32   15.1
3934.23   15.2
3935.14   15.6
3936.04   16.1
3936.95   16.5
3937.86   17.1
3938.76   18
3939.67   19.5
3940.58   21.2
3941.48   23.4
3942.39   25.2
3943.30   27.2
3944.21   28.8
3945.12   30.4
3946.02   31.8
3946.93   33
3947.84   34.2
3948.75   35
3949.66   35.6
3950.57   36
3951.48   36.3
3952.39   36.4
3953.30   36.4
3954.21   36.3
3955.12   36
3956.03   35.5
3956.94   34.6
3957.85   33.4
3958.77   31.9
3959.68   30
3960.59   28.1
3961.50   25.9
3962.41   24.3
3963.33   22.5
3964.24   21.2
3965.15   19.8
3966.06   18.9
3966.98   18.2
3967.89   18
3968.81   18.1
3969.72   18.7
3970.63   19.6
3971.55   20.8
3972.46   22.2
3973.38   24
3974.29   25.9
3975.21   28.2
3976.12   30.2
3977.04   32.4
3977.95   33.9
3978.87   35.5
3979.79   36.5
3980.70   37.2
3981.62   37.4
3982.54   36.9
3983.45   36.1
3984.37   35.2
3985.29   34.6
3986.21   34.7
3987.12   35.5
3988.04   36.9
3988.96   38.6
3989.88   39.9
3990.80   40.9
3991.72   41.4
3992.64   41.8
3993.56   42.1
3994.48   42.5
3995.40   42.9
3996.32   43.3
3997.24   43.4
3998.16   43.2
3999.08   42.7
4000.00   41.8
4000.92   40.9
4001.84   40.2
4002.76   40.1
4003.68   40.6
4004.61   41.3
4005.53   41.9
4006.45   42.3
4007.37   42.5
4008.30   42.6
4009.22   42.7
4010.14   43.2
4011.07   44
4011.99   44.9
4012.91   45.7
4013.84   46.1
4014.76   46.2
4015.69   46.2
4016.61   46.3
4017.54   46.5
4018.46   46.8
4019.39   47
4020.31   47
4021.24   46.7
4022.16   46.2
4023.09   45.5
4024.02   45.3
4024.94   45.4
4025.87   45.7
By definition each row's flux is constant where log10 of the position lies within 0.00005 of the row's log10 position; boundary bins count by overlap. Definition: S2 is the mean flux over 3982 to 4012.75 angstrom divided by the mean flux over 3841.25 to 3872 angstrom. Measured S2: 1.44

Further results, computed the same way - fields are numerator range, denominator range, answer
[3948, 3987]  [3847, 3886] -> 1.04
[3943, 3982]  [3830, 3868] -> 1.15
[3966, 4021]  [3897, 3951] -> 1.32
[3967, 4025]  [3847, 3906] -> 1.33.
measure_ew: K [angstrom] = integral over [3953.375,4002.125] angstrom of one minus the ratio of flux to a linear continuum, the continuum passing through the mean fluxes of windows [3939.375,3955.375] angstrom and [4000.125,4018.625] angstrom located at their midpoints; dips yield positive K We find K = 6.30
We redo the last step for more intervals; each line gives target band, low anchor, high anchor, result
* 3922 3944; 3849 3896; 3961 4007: 6.86 angstrom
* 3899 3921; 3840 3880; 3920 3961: -4.85 angstrom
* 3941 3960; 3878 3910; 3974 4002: 0.88 angstrom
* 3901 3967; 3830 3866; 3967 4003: 5.00 angstrom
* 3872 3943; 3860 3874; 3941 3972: 3.68 angstrom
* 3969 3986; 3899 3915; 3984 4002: 3.83 angstrom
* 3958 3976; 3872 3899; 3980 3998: 6.55 angstrom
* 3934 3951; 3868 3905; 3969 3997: 3.48 angstrom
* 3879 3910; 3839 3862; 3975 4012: 1.69 angstrom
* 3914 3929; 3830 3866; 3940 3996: -1.23 angstrom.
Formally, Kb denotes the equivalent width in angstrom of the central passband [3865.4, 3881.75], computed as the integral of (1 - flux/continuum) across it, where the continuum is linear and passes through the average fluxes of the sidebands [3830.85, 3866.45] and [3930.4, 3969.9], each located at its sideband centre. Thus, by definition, -2.4 angstrom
